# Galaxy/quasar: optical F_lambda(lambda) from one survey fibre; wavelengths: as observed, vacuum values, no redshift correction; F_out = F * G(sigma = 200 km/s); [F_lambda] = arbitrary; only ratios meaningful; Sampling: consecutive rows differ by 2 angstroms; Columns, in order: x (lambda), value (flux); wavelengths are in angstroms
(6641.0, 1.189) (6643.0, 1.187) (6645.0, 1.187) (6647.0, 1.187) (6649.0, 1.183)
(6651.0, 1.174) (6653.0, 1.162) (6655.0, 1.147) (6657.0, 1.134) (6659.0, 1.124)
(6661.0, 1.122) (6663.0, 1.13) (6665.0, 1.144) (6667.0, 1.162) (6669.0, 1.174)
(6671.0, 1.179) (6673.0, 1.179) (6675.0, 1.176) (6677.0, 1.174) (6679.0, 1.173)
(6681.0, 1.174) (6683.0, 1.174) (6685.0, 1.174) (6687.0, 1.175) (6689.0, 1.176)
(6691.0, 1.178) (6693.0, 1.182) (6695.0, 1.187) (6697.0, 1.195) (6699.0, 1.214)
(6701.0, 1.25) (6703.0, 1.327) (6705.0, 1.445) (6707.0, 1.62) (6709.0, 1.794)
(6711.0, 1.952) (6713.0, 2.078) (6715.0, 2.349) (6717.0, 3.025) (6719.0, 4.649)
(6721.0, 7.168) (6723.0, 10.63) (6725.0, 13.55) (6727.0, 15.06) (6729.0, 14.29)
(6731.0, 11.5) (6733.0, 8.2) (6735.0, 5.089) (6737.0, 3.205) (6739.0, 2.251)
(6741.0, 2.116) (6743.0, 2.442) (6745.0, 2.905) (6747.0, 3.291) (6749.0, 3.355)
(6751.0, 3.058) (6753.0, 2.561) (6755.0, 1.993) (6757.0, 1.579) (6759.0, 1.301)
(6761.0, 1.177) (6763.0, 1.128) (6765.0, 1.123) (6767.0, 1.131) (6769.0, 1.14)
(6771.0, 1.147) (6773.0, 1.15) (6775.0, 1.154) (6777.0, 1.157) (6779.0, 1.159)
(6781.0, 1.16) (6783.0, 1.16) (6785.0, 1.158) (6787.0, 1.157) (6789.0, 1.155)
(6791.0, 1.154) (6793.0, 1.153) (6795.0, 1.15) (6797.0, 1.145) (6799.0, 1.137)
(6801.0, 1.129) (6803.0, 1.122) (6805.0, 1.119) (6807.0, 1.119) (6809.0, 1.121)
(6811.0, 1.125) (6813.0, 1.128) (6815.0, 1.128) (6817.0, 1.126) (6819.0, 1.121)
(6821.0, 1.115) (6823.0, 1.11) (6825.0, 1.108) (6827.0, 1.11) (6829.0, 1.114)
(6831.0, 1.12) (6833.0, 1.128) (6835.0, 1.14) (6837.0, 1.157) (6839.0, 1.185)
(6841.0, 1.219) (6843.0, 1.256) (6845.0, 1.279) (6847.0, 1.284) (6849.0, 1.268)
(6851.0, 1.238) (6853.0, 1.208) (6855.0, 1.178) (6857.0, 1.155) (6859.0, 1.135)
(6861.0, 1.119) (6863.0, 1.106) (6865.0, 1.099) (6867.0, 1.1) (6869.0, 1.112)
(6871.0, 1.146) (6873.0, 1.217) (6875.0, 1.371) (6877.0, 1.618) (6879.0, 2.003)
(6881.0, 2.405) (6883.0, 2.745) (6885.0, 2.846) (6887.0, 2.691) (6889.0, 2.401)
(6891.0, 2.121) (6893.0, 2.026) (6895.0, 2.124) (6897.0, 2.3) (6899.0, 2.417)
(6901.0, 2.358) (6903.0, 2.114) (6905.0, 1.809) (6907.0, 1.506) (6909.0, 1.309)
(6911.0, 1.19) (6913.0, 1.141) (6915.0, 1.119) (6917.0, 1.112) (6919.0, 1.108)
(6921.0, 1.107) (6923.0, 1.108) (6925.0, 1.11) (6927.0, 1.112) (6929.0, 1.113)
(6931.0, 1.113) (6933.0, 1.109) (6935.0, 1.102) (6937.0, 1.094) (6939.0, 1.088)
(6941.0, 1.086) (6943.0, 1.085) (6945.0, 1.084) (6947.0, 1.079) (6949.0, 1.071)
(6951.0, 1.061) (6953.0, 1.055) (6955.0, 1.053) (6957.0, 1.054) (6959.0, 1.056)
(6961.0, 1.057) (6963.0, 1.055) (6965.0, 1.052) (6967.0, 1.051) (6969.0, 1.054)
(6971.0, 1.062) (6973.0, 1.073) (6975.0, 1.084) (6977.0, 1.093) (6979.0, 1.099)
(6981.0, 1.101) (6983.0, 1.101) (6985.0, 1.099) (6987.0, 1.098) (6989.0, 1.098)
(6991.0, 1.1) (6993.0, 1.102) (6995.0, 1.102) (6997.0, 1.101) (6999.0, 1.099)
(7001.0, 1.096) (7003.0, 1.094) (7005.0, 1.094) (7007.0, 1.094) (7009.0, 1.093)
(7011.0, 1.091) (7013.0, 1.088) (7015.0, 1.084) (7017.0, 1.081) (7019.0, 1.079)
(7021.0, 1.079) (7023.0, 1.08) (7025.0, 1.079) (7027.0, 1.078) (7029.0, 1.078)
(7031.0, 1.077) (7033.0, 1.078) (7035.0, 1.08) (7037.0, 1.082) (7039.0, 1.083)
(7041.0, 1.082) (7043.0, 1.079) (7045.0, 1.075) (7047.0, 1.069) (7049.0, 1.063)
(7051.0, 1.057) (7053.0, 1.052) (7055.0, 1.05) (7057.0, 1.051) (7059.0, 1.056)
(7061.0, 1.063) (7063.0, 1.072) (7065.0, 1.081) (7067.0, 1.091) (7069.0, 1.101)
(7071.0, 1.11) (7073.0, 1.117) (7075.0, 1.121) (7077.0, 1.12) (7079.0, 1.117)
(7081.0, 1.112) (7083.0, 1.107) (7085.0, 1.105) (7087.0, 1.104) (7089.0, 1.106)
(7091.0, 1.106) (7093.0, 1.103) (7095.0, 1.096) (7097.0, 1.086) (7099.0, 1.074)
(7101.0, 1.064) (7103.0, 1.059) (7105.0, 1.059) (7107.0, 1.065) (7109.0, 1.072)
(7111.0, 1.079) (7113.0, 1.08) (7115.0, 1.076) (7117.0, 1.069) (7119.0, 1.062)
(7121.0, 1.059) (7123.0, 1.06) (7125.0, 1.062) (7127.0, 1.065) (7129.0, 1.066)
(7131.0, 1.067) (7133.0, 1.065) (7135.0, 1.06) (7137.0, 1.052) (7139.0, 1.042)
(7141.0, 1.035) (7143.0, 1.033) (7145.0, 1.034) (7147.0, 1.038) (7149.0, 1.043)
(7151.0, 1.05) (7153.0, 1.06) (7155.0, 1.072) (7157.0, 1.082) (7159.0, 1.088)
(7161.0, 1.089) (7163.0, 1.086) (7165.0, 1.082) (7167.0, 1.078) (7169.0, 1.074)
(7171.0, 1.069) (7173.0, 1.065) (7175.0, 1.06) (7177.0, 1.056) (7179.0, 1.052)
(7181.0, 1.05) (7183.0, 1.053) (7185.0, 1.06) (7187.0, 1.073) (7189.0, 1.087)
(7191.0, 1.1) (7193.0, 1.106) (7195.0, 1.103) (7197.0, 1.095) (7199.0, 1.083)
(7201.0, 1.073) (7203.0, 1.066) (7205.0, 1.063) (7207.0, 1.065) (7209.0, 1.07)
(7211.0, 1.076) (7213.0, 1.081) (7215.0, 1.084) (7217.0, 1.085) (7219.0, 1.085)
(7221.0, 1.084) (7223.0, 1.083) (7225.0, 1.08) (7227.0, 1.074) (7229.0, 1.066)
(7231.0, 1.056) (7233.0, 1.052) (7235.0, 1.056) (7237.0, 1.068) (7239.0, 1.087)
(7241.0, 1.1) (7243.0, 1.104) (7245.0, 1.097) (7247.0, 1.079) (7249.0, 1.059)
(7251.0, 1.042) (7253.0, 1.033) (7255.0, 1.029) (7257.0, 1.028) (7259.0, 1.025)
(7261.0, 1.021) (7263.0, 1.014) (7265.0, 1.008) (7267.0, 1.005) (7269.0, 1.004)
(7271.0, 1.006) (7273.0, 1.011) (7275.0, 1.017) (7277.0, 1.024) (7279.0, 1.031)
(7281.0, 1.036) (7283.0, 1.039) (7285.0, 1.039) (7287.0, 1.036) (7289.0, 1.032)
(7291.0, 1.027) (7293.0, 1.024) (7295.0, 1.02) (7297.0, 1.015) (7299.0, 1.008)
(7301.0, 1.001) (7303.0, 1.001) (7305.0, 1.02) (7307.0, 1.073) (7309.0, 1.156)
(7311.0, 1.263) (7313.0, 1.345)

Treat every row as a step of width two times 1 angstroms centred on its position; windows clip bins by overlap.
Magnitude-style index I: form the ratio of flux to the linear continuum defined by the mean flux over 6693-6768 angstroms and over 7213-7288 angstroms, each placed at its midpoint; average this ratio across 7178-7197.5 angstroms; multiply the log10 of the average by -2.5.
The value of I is 0.28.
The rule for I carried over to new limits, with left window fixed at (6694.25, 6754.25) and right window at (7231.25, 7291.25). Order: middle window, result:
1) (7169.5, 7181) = 0.45 mag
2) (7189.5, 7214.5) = 0.30 mag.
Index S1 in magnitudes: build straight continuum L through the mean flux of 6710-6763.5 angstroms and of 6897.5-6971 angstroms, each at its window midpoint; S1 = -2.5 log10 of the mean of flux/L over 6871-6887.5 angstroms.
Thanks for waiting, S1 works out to 0.10 mag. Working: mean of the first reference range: 4.92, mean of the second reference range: 1.23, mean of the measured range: 2.04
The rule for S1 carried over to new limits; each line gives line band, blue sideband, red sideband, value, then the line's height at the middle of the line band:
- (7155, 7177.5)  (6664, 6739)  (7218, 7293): 0.32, 1.45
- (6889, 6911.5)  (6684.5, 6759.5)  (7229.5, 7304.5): 0.44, 2.96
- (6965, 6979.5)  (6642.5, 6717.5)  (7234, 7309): 0.11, 1.18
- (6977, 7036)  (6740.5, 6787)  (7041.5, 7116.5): 0.13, 1.23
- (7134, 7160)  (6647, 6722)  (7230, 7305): 0.10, 1.15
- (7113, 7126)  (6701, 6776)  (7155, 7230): 0.39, 1.53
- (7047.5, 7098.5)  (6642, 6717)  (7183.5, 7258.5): 0.05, 1.14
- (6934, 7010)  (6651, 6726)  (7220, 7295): 0.43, 1.61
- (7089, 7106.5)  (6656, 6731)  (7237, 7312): 0.46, 1.65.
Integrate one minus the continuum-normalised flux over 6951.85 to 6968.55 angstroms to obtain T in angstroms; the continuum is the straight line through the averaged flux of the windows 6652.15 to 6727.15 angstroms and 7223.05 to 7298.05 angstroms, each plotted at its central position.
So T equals 6.6 angstroms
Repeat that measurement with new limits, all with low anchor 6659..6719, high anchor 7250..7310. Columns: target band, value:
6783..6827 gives 7.3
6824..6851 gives 3.1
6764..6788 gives 4.0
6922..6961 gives 5.5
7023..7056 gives 3.4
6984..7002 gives 1.9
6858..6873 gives 2.2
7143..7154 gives 0.7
